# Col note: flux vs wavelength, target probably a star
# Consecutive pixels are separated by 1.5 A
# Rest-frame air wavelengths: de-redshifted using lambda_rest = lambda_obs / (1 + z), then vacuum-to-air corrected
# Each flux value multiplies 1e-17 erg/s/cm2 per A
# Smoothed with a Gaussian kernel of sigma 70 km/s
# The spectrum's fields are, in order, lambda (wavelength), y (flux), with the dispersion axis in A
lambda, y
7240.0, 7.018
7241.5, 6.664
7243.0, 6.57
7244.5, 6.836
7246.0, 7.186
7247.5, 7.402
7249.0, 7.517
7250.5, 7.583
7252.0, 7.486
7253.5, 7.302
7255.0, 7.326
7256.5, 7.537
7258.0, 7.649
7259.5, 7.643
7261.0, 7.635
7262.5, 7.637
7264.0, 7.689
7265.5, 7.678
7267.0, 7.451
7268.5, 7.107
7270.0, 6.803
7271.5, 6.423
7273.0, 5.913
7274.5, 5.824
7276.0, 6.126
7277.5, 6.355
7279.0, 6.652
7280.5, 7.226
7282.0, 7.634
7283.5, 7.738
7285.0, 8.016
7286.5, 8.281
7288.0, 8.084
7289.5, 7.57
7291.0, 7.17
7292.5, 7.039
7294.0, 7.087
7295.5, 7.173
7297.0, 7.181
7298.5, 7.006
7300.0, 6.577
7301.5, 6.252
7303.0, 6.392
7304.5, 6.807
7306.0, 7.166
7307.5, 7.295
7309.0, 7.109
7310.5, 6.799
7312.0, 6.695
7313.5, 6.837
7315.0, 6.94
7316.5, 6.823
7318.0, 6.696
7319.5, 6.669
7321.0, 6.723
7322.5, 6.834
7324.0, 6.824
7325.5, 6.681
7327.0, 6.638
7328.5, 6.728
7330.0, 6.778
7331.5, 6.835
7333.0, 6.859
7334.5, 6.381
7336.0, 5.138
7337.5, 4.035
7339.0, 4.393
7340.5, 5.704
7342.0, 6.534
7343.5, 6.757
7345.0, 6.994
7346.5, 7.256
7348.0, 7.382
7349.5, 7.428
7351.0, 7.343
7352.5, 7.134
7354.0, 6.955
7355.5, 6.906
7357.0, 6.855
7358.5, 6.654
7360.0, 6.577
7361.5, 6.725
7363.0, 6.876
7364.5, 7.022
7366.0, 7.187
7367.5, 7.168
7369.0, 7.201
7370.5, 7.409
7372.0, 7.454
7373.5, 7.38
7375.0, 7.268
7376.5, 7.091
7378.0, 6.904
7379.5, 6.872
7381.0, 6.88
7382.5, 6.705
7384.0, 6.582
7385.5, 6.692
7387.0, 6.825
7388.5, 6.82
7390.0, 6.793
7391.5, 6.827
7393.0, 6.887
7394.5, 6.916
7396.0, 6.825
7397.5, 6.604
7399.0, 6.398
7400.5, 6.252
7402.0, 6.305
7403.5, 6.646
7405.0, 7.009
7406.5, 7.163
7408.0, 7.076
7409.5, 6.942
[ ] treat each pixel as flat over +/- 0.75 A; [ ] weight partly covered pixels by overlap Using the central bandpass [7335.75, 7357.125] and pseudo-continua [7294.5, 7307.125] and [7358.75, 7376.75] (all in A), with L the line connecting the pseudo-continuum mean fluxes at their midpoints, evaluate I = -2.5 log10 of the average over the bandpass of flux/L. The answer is 0.09 mag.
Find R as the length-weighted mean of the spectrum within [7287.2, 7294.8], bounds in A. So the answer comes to 7.39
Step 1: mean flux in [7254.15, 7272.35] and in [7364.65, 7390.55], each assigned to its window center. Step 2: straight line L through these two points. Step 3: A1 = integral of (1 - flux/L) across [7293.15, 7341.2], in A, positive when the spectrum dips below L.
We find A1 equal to 4.27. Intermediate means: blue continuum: 7.37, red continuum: 7.02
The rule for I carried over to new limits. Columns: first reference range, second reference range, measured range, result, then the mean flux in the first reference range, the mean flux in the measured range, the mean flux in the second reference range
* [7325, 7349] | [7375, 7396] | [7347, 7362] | -0.08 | 6.33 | 7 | 6.85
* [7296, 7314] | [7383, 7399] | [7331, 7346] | 0.14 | 6.85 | 5.97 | 6.76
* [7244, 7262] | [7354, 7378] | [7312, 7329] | 0.07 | 7.44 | 6.76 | 7.04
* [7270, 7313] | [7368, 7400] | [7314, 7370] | 0.04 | 6.98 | 6.67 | 6.92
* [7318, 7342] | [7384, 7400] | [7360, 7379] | -0.09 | 6.24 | 7.11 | 6.74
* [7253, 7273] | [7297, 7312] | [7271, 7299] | 0.00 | 7.32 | 7.09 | 6.83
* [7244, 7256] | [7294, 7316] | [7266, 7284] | 0.06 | 7.34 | 6.77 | 6.88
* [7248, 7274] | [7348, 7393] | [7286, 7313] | 0.02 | 7.3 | 7.08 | 6.99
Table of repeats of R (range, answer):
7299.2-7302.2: 6.43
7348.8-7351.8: 7.38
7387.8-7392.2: 6.81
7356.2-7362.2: 6.7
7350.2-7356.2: 7.09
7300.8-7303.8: 6.33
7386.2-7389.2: 6.82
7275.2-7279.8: 6.38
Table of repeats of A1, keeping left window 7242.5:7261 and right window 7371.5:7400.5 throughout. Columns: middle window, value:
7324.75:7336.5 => 0.9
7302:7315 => 0.5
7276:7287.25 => -0.1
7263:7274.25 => 0.5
